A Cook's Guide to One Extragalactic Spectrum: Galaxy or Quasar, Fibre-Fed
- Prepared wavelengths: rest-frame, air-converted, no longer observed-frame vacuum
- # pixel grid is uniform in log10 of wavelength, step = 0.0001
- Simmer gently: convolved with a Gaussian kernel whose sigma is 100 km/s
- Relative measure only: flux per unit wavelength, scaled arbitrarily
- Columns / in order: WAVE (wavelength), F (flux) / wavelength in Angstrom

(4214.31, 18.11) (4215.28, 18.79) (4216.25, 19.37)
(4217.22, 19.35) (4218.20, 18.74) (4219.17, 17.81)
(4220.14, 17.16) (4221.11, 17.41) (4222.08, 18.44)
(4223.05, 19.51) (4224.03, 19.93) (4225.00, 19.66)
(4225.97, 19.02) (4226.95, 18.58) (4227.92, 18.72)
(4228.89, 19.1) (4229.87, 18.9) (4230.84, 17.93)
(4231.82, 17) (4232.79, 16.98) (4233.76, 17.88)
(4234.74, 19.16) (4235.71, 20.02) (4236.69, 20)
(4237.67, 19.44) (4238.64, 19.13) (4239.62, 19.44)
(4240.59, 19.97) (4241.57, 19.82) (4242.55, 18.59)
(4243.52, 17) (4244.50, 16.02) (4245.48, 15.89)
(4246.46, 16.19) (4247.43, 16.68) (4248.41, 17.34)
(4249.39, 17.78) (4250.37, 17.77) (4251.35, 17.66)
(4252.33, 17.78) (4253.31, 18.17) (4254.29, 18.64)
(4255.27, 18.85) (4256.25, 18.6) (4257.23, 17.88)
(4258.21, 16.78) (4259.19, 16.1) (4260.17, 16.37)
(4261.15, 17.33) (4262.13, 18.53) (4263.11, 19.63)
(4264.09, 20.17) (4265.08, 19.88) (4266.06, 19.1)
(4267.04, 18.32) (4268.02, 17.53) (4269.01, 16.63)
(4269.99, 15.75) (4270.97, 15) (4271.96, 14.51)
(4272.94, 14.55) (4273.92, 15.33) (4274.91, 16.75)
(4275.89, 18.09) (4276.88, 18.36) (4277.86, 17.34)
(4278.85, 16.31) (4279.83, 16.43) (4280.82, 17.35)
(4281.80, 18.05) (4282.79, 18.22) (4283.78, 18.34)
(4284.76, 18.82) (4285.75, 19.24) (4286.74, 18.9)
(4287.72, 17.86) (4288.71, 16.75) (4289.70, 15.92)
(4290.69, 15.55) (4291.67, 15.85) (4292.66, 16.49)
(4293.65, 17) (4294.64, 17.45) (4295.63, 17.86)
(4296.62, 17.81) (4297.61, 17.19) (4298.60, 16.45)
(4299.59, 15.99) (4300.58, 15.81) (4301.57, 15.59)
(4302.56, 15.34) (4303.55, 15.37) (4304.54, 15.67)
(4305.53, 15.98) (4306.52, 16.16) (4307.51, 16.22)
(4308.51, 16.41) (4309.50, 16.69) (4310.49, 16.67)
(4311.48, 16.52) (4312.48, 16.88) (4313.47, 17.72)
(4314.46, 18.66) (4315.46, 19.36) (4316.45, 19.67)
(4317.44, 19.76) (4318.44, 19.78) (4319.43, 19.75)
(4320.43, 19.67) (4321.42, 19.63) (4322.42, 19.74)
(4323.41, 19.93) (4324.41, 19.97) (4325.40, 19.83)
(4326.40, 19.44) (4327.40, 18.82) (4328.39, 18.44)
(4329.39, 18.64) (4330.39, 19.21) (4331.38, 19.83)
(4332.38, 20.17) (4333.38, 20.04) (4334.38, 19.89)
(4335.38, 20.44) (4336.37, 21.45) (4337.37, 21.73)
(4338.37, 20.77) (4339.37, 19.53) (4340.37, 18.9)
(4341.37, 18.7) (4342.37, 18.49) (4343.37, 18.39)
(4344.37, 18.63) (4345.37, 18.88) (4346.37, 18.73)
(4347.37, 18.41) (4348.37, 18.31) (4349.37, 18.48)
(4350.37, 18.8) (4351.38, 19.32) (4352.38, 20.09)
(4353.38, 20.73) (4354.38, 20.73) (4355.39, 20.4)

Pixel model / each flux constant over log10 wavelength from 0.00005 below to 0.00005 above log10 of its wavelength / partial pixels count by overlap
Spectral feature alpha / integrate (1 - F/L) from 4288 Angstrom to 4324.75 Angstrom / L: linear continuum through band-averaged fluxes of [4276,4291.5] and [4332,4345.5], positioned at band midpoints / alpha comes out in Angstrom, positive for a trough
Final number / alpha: 2.2 Angstrom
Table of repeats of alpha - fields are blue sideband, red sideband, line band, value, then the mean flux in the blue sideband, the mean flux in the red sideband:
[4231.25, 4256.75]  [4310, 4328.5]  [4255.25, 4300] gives 2.9 Angstrom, 18.1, 19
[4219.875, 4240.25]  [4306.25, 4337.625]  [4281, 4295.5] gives 1.1 Angstrom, 18.8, 19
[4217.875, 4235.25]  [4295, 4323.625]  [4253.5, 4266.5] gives -0.2 Angstrom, 18.5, 17.5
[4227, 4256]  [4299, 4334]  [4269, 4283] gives 1.2 Angstrom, 18.2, 18.1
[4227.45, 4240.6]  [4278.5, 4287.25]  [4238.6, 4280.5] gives 2.0 Angstrom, 18.8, 18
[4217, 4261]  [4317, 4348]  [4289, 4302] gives 1.7 Angstrom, 18.2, 19.5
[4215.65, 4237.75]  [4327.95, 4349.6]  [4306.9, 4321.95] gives 0.8 Angstrom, 18.7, 19.4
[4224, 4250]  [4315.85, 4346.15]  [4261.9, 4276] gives 1.1 Angstrom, 18.3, 19.6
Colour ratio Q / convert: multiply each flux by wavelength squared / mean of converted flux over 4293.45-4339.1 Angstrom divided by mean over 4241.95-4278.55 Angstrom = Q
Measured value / 1.08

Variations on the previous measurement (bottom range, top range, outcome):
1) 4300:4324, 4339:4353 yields 1.09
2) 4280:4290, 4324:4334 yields 1.11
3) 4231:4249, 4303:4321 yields 1.00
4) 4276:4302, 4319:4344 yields 1.16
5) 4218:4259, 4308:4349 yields 1.09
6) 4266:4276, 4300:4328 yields 1.12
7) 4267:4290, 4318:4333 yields 1.17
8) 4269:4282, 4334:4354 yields 1.22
